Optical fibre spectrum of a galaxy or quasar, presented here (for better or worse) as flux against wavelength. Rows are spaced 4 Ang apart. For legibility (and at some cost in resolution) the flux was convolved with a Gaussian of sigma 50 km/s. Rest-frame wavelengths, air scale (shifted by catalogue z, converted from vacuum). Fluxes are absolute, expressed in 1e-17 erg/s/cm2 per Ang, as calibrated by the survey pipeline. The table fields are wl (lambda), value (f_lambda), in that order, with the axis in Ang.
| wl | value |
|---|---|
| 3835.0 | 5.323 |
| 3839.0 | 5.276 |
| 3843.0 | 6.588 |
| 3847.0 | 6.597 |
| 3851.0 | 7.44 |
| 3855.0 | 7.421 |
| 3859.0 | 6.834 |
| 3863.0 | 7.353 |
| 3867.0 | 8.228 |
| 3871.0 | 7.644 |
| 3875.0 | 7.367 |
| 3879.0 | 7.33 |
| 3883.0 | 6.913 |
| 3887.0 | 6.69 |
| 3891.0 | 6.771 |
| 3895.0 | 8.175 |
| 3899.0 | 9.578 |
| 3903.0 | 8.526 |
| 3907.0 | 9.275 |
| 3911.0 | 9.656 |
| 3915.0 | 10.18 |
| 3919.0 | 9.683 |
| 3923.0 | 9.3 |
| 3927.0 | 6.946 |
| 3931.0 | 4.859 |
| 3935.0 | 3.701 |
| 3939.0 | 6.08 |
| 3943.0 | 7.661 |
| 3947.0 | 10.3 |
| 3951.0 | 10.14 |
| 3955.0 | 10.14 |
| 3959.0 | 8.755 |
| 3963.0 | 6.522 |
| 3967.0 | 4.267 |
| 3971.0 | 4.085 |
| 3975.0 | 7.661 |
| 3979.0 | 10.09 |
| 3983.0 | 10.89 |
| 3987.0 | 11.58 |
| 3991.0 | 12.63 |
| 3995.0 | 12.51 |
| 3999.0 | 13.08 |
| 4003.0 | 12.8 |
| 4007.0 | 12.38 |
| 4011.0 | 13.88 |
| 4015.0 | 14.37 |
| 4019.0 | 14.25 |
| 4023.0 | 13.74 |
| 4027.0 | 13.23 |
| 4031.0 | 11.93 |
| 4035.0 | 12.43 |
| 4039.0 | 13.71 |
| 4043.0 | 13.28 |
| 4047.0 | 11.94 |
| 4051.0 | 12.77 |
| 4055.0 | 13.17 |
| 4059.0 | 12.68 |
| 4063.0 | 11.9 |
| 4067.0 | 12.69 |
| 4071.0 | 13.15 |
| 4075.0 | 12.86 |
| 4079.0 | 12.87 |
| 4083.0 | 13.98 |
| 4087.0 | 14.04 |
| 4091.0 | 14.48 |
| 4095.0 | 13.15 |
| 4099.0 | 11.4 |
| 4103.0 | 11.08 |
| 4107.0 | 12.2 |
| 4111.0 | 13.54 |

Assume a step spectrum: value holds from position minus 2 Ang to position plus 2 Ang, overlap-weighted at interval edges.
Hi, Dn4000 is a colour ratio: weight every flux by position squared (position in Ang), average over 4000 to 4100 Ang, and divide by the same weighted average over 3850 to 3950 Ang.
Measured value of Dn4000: 1.81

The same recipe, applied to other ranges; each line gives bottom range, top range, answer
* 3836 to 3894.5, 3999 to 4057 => 2.03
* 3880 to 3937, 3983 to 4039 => 1.73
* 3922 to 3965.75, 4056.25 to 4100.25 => 1.84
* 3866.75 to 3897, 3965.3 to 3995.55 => 1.31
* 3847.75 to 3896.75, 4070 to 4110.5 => 1.97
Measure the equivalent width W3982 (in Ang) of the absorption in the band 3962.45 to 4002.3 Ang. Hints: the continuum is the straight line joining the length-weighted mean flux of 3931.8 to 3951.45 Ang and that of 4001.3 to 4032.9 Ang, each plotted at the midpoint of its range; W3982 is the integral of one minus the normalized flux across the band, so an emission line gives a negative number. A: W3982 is 4.42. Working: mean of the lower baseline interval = 7.21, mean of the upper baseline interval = 13.3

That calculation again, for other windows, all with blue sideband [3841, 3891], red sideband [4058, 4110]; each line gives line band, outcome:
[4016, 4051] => -4.8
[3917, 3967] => 7.9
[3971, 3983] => 2.0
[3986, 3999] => -2.4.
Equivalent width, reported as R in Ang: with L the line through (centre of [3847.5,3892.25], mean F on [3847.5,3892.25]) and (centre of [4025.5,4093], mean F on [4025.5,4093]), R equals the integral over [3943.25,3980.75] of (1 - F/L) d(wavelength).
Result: 7.6 Ang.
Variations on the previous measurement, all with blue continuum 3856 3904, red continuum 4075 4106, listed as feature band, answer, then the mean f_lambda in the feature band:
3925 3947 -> 6.79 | 6.25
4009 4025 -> -4.29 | 14.1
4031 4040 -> -0.92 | 12.7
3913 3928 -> -0.96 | 9.17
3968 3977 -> 3.86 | 5.69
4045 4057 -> -0.67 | 12.6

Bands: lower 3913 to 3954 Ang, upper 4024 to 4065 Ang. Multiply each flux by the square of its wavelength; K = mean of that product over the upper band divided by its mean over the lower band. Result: 1.69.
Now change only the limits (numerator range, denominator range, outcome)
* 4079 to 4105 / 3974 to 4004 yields 1.19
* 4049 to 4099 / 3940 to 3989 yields 1.63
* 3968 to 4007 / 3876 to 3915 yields 1.35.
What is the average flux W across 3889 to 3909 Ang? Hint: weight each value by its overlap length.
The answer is 8.46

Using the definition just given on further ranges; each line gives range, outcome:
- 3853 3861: 7.13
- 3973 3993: 10.6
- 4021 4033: 13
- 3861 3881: 7.58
